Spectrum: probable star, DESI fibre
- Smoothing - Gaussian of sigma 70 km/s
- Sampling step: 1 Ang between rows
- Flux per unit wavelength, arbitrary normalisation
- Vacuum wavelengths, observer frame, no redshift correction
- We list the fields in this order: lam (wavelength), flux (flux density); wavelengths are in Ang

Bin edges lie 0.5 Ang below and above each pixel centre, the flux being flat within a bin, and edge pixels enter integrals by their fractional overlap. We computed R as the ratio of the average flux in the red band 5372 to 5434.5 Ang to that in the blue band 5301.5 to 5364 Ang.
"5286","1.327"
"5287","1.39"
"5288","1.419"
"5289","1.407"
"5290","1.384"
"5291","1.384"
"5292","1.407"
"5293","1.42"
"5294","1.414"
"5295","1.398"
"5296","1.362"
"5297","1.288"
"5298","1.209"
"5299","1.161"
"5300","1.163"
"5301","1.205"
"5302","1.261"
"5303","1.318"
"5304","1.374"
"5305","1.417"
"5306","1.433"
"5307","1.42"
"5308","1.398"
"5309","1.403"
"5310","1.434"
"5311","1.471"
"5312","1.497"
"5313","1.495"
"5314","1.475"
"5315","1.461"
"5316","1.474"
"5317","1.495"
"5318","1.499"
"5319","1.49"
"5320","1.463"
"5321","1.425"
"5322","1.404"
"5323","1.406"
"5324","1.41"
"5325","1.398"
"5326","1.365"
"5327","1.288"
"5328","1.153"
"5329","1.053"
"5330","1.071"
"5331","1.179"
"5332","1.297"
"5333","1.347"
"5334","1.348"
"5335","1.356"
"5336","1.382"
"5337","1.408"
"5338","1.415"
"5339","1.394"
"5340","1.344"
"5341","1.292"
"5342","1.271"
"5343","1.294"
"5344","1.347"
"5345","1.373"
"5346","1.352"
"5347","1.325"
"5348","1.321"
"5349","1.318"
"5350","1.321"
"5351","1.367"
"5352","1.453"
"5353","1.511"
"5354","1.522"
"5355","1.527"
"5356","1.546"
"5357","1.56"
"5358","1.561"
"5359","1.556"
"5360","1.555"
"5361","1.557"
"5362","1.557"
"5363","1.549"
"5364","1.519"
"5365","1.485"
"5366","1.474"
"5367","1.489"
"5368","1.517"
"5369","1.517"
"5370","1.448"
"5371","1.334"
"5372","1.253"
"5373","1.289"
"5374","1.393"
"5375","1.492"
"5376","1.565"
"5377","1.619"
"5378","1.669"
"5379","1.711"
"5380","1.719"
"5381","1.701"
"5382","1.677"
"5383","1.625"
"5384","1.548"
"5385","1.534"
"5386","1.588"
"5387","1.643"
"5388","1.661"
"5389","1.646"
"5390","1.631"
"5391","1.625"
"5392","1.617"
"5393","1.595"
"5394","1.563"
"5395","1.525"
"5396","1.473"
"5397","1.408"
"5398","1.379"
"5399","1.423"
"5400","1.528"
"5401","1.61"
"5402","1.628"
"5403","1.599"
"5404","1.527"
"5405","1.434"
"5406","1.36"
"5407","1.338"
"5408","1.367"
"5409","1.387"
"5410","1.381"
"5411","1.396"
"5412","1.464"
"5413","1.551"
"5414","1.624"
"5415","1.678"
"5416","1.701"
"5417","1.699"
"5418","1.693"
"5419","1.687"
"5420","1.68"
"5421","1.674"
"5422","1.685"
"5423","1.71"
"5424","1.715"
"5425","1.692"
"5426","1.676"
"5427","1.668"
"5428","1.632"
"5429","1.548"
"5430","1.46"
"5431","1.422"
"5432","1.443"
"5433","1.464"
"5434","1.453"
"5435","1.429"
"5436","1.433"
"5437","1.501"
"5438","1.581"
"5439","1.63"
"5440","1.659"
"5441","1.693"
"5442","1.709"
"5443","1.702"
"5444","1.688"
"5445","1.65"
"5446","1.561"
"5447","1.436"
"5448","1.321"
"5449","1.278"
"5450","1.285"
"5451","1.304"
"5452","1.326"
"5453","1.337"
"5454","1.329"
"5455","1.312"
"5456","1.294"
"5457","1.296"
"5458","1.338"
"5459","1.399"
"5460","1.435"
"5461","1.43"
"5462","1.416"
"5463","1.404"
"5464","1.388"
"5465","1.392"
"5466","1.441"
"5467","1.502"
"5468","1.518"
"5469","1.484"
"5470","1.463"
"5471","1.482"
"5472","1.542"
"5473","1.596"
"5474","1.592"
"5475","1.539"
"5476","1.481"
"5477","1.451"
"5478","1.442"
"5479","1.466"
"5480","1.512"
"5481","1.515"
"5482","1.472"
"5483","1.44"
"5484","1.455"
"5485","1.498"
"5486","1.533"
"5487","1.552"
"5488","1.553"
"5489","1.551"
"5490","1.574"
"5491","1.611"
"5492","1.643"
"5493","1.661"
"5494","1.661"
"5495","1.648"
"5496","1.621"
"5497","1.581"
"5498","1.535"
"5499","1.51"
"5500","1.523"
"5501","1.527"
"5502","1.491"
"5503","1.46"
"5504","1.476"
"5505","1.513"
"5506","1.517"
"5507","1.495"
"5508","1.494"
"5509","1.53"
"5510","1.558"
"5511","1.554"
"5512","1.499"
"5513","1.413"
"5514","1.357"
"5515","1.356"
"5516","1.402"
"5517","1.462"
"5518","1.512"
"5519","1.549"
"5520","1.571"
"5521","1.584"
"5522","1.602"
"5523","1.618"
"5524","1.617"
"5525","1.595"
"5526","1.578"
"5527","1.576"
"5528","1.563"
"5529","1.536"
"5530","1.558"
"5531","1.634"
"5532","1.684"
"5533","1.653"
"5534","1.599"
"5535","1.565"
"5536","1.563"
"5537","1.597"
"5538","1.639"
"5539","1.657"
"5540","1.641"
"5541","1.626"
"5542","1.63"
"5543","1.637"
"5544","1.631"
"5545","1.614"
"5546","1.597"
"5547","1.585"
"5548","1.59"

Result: 1.11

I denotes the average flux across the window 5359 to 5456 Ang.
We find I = 1.53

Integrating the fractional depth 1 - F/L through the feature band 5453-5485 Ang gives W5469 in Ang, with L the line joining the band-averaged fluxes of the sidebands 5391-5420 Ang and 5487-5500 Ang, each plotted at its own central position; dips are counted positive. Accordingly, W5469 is 2.6 Ang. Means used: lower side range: 1.53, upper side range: 1.59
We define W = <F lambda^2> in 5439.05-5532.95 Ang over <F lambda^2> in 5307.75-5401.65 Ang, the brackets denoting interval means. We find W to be 1.1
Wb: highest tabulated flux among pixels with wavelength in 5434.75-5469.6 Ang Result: 1.709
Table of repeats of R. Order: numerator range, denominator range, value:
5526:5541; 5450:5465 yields 1.18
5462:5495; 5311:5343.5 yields 1.11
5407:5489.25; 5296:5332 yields 1.11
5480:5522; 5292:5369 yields 1.09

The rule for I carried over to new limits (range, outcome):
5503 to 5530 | 1.52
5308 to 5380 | 1.42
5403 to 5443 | 1.56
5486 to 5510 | 1.55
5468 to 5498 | 1.54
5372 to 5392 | 1.59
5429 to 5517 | 1.49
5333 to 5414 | 1.48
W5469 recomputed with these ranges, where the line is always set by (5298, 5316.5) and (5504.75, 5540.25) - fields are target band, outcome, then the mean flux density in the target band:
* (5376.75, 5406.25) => -2.71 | 1.58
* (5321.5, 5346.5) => 1.44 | 1.32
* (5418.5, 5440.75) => -1.65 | 1.58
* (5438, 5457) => 0.23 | 1.47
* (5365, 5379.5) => -0.55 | 1.48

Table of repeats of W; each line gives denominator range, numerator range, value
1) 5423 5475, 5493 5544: 1.07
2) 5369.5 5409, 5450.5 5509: 1.00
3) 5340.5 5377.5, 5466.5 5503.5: 1.11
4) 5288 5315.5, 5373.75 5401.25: 1.19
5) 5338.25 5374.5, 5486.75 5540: 1.15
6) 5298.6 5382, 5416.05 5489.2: 1.11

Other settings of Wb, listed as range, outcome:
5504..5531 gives 1.634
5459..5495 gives 1.661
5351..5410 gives 1.719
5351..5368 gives 1.561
